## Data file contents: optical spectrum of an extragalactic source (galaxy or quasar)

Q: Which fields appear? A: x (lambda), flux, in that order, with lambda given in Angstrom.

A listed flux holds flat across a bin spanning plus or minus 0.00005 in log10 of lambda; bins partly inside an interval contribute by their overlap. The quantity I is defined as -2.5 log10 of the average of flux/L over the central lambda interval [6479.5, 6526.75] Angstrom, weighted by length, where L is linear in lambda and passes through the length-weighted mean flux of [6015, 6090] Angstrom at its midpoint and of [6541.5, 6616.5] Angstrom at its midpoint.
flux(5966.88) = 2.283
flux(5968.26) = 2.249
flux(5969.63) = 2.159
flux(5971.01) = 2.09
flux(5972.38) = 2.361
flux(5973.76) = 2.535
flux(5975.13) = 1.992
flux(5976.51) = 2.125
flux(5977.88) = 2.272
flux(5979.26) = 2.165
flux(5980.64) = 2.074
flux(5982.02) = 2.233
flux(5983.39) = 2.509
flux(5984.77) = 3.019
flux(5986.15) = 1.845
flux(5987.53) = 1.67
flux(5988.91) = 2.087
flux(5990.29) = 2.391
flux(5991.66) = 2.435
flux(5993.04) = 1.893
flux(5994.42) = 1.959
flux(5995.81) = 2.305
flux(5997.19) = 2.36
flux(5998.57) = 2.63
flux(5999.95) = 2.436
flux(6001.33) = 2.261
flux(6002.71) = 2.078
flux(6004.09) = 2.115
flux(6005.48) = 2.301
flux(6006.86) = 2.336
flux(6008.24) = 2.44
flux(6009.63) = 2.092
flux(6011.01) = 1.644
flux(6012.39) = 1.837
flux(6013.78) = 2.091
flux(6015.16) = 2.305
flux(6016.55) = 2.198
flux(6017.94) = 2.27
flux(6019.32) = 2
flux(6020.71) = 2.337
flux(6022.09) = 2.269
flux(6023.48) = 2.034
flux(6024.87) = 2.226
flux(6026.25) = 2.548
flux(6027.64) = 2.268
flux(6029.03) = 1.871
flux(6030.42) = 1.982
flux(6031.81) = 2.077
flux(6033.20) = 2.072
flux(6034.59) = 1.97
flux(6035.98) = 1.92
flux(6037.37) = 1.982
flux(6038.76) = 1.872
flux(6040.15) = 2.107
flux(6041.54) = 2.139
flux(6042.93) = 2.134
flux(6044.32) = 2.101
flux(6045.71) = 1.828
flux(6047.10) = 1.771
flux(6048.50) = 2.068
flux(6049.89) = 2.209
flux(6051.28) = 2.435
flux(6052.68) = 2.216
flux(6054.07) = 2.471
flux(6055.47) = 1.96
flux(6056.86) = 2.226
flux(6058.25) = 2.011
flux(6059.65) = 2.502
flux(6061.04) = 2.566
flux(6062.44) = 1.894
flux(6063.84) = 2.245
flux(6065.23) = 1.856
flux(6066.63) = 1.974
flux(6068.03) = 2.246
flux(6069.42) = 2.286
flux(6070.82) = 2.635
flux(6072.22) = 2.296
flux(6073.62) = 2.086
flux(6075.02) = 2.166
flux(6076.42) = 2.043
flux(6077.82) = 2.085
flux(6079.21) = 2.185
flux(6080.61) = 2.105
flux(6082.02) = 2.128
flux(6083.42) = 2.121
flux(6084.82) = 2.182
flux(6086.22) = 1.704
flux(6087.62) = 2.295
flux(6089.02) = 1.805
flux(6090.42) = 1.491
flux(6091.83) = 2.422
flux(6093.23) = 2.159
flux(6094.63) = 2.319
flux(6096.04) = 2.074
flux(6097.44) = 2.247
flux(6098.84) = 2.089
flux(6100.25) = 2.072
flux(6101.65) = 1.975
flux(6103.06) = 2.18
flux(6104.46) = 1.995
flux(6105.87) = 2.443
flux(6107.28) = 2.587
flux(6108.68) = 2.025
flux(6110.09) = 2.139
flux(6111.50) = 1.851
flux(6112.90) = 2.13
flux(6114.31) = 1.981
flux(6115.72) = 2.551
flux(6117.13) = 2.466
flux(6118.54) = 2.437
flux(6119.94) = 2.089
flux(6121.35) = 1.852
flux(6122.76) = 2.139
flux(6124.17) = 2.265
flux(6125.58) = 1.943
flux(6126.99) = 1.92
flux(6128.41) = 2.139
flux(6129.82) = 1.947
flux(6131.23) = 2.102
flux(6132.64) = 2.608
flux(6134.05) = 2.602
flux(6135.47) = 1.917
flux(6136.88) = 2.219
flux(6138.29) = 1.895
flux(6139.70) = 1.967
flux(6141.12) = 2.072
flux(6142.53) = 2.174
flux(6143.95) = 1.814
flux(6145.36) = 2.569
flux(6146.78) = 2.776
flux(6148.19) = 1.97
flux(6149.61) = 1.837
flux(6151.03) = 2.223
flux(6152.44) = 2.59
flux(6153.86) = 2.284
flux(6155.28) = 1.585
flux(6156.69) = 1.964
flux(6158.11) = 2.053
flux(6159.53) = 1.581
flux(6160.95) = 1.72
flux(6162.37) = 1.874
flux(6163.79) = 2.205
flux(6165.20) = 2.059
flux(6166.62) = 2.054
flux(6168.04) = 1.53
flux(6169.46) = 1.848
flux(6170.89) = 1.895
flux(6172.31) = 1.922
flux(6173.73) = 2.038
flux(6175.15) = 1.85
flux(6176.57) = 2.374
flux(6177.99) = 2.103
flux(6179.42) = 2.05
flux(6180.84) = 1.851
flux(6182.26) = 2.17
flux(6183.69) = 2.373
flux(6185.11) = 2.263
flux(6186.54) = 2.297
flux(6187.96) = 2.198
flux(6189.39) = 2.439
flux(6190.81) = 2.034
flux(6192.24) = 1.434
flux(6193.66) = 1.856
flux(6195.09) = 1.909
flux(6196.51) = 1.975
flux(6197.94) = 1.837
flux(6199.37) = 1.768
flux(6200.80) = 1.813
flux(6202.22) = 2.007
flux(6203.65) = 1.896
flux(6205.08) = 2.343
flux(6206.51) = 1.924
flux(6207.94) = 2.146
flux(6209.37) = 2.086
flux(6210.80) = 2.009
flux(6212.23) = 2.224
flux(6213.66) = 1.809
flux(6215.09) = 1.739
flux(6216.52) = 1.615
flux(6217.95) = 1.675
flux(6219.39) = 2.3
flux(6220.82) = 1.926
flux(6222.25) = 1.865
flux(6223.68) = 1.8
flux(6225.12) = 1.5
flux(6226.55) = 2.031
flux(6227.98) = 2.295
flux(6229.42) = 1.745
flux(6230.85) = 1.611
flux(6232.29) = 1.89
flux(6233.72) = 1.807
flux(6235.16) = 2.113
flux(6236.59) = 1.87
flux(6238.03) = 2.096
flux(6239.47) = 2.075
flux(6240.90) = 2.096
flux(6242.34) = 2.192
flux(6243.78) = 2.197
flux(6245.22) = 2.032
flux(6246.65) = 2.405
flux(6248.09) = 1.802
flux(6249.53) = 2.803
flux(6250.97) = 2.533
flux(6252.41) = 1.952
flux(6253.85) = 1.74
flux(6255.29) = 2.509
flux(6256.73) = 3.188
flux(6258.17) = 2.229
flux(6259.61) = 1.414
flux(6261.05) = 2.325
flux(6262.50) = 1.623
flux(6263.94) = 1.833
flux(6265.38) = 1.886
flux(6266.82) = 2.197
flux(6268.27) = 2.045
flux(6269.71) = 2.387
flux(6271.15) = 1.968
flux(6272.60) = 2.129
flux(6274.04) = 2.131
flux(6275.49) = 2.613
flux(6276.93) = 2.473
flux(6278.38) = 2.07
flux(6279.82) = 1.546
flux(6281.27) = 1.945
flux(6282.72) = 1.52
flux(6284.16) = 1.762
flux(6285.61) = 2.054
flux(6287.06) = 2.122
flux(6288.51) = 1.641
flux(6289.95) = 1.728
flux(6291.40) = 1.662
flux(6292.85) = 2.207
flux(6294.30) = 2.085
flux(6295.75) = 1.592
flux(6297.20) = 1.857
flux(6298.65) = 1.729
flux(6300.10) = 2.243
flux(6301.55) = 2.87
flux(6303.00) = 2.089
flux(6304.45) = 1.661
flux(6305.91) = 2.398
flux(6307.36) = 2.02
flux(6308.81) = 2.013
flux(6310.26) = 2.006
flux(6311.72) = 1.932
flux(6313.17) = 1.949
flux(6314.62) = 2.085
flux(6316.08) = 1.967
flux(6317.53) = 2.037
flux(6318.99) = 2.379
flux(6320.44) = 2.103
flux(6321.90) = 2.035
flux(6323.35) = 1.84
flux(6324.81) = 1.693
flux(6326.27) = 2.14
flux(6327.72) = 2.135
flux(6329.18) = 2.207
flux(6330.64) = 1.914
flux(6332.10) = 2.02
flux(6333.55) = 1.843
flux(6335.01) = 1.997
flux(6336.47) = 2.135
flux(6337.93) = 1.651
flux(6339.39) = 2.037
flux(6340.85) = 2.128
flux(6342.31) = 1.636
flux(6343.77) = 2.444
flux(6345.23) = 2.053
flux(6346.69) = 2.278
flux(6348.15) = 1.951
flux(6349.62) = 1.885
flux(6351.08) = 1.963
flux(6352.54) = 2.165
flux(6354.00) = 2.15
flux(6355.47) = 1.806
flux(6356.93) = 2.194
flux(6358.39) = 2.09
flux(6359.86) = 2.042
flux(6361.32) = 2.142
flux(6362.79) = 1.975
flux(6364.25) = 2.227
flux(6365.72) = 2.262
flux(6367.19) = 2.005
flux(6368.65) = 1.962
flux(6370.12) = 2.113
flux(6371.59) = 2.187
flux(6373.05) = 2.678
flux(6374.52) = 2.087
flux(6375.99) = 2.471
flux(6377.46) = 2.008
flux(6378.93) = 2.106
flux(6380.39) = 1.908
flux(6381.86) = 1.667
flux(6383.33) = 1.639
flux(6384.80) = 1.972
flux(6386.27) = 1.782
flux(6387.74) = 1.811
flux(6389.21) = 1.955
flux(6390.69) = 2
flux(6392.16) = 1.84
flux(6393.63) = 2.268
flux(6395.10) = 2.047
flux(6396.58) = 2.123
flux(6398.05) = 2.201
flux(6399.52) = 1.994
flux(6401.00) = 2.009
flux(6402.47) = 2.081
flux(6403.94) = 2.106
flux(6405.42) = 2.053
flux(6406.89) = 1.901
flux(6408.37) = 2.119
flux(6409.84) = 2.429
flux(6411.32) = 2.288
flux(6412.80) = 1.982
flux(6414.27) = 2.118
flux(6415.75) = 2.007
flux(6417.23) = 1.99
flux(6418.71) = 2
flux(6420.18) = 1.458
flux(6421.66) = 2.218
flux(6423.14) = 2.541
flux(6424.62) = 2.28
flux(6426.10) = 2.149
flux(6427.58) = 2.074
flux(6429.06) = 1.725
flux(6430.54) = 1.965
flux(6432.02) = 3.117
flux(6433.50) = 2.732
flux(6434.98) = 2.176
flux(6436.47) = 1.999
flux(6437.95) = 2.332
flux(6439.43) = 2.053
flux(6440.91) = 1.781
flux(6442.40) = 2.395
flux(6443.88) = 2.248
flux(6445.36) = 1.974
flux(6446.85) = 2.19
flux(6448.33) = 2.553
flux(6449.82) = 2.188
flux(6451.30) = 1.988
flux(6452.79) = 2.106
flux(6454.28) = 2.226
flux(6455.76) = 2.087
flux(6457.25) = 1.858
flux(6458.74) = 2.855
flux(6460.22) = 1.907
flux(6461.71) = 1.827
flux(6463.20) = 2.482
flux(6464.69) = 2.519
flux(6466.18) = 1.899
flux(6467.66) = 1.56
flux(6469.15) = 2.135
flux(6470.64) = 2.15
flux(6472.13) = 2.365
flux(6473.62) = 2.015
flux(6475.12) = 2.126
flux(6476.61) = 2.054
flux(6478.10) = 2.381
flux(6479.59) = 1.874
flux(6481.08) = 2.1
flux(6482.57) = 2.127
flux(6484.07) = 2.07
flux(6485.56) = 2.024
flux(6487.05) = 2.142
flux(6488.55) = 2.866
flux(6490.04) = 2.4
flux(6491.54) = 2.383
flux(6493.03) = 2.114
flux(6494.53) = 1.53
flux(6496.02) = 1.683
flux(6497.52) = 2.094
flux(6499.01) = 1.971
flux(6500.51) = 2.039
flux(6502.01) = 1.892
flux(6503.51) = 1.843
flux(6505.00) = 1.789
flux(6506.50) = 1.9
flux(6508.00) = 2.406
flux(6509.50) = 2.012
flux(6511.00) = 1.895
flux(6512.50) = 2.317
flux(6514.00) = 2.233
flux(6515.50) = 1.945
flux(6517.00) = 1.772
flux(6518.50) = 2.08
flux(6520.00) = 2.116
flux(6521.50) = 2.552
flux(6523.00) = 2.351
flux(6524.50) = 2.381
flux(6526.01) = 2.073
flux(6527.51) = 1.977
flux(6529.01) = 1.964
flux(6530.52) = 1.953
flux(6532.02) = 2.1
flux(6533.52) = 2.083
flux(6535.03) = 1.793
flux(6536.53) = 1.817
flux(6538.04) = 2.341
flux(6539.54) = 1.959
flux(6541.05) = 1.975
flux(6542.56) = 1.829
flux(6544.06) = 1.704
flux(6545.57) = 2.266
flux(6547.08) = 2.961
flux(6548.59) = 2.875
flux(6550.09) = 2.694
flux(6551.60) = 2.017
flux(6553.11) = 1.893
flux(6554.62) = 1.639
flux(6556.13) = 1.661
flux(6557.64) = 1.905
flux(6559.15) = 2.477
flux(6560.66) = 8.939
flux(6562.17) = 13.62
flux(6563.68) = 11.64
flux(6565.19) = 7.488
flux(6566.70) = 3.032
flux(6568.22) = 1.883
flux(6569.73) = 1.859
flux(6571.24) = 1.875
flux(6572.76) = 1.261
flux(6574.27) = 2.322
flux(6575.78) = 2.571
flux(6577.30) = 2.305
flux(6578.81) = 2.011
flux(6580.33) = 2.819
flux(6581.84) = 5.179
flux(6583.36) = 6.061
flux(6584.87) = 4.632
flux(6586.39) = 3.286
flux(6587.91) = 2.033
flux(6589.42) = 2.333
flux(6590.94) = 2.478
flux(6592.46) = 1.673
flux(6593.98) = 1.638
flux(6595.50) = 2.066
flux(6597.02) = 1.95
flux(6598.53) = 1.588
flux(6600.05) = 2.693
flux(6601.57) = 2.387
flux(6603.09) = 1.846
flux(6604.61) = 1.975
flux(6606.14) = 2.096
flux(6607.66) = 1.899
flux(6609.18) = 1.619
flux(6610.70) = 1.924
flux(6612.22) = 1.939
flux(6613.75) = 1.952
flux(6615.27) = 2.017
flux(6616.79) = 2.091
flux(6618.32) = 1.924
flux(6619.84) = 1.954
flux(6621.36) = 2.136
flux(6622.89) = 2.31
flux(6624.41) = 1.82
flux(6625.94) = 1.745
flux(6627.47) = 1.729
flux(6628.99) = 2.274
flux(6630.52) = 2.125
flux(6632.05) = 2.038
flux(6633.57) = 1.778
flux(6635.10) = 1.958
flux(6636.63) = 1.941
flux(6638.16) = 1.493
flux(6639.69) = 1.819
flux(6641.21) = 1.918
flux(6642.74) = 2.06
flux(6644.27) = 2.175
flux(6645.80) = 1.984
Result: 0.338 mag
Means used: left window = 2.13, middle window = 2.1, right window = 2.98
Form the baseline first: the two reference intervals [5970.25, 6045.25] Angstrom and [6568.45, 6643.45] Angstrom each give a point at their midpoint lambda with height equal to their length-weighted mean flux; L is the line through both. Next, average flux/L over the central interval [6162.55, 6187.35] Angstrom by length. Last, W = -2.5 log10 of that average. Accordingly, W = 0.07 mag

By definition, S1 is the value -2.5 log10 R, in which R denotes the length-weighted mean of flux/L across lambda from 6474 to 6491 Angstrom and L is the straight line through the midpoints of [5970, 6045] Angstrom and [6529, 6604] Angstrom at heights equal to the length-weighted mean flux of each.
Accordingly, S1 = 0.292 mag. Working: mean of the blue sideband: 2.17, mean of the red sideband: 3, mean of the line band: 2.19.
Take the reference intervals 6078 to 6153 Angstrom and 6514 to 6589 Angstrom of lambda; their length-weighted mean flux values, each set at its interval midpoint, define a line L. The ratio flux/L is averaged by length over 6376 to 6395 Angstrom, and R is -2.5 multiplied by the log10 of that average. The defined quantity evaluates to 0.35 mag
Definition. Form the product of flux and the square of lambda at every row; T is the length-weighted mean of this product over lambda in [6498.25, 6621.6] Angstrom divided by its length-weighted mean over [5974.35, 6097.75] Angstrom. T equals 1.4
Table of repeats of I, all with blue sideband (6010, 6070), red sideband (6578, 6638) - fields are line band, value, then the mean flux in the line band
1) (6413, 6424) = 0.10 mag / 2.05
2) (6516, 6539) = 0.09 mag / 2.09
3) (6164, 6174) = 0.13 mag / 1.92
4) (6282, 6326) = 0.12 mag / 1.98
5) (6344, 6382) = 0.06 mag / 2.1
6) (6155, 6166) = 0.14 mag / 1.89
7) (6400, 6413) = 0.06 mag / 2.11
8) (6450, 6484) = 0.07 mag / 2.12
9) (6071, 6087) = 0.01 mag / 2.12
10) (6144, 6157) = -0.02 mag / 2.19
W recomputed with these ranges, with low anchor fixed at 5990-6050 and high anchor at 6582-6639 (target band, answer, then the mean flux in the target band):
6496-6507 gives 0.16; 1.92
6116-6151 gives 0.00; 2.16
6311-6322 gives 0.06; 2.06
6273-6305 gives 0.10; 1.99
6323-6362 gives 0.09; 2.02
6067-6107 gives 0.00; 2.14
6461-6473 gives 0.05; 2.12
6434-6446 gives 0.03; 2.13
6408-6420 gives 0.06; 2.09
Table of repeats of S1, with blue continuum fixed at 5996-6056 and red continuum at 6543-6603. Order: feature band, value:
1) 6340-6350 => 0.33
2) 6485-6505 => 0.44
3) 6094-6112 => 0.07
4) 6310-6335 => 0.34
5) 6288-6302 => 0.35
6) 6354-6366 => 0.33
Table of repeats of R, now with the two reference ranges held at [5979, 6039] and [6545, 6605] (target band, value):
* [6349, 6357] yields 0.368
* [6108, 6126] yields 0.111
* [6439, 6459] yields 0.360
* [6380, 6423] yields 0.408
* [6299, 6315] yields 0.286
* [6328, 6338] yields 0.365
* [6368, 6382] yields 0.320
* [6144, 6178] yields 0.208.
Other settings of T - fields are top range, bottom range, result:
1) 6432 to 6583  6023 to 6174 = 1.36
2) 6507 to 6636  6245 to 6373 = 1.37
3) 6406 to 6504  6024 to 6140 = 1.12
